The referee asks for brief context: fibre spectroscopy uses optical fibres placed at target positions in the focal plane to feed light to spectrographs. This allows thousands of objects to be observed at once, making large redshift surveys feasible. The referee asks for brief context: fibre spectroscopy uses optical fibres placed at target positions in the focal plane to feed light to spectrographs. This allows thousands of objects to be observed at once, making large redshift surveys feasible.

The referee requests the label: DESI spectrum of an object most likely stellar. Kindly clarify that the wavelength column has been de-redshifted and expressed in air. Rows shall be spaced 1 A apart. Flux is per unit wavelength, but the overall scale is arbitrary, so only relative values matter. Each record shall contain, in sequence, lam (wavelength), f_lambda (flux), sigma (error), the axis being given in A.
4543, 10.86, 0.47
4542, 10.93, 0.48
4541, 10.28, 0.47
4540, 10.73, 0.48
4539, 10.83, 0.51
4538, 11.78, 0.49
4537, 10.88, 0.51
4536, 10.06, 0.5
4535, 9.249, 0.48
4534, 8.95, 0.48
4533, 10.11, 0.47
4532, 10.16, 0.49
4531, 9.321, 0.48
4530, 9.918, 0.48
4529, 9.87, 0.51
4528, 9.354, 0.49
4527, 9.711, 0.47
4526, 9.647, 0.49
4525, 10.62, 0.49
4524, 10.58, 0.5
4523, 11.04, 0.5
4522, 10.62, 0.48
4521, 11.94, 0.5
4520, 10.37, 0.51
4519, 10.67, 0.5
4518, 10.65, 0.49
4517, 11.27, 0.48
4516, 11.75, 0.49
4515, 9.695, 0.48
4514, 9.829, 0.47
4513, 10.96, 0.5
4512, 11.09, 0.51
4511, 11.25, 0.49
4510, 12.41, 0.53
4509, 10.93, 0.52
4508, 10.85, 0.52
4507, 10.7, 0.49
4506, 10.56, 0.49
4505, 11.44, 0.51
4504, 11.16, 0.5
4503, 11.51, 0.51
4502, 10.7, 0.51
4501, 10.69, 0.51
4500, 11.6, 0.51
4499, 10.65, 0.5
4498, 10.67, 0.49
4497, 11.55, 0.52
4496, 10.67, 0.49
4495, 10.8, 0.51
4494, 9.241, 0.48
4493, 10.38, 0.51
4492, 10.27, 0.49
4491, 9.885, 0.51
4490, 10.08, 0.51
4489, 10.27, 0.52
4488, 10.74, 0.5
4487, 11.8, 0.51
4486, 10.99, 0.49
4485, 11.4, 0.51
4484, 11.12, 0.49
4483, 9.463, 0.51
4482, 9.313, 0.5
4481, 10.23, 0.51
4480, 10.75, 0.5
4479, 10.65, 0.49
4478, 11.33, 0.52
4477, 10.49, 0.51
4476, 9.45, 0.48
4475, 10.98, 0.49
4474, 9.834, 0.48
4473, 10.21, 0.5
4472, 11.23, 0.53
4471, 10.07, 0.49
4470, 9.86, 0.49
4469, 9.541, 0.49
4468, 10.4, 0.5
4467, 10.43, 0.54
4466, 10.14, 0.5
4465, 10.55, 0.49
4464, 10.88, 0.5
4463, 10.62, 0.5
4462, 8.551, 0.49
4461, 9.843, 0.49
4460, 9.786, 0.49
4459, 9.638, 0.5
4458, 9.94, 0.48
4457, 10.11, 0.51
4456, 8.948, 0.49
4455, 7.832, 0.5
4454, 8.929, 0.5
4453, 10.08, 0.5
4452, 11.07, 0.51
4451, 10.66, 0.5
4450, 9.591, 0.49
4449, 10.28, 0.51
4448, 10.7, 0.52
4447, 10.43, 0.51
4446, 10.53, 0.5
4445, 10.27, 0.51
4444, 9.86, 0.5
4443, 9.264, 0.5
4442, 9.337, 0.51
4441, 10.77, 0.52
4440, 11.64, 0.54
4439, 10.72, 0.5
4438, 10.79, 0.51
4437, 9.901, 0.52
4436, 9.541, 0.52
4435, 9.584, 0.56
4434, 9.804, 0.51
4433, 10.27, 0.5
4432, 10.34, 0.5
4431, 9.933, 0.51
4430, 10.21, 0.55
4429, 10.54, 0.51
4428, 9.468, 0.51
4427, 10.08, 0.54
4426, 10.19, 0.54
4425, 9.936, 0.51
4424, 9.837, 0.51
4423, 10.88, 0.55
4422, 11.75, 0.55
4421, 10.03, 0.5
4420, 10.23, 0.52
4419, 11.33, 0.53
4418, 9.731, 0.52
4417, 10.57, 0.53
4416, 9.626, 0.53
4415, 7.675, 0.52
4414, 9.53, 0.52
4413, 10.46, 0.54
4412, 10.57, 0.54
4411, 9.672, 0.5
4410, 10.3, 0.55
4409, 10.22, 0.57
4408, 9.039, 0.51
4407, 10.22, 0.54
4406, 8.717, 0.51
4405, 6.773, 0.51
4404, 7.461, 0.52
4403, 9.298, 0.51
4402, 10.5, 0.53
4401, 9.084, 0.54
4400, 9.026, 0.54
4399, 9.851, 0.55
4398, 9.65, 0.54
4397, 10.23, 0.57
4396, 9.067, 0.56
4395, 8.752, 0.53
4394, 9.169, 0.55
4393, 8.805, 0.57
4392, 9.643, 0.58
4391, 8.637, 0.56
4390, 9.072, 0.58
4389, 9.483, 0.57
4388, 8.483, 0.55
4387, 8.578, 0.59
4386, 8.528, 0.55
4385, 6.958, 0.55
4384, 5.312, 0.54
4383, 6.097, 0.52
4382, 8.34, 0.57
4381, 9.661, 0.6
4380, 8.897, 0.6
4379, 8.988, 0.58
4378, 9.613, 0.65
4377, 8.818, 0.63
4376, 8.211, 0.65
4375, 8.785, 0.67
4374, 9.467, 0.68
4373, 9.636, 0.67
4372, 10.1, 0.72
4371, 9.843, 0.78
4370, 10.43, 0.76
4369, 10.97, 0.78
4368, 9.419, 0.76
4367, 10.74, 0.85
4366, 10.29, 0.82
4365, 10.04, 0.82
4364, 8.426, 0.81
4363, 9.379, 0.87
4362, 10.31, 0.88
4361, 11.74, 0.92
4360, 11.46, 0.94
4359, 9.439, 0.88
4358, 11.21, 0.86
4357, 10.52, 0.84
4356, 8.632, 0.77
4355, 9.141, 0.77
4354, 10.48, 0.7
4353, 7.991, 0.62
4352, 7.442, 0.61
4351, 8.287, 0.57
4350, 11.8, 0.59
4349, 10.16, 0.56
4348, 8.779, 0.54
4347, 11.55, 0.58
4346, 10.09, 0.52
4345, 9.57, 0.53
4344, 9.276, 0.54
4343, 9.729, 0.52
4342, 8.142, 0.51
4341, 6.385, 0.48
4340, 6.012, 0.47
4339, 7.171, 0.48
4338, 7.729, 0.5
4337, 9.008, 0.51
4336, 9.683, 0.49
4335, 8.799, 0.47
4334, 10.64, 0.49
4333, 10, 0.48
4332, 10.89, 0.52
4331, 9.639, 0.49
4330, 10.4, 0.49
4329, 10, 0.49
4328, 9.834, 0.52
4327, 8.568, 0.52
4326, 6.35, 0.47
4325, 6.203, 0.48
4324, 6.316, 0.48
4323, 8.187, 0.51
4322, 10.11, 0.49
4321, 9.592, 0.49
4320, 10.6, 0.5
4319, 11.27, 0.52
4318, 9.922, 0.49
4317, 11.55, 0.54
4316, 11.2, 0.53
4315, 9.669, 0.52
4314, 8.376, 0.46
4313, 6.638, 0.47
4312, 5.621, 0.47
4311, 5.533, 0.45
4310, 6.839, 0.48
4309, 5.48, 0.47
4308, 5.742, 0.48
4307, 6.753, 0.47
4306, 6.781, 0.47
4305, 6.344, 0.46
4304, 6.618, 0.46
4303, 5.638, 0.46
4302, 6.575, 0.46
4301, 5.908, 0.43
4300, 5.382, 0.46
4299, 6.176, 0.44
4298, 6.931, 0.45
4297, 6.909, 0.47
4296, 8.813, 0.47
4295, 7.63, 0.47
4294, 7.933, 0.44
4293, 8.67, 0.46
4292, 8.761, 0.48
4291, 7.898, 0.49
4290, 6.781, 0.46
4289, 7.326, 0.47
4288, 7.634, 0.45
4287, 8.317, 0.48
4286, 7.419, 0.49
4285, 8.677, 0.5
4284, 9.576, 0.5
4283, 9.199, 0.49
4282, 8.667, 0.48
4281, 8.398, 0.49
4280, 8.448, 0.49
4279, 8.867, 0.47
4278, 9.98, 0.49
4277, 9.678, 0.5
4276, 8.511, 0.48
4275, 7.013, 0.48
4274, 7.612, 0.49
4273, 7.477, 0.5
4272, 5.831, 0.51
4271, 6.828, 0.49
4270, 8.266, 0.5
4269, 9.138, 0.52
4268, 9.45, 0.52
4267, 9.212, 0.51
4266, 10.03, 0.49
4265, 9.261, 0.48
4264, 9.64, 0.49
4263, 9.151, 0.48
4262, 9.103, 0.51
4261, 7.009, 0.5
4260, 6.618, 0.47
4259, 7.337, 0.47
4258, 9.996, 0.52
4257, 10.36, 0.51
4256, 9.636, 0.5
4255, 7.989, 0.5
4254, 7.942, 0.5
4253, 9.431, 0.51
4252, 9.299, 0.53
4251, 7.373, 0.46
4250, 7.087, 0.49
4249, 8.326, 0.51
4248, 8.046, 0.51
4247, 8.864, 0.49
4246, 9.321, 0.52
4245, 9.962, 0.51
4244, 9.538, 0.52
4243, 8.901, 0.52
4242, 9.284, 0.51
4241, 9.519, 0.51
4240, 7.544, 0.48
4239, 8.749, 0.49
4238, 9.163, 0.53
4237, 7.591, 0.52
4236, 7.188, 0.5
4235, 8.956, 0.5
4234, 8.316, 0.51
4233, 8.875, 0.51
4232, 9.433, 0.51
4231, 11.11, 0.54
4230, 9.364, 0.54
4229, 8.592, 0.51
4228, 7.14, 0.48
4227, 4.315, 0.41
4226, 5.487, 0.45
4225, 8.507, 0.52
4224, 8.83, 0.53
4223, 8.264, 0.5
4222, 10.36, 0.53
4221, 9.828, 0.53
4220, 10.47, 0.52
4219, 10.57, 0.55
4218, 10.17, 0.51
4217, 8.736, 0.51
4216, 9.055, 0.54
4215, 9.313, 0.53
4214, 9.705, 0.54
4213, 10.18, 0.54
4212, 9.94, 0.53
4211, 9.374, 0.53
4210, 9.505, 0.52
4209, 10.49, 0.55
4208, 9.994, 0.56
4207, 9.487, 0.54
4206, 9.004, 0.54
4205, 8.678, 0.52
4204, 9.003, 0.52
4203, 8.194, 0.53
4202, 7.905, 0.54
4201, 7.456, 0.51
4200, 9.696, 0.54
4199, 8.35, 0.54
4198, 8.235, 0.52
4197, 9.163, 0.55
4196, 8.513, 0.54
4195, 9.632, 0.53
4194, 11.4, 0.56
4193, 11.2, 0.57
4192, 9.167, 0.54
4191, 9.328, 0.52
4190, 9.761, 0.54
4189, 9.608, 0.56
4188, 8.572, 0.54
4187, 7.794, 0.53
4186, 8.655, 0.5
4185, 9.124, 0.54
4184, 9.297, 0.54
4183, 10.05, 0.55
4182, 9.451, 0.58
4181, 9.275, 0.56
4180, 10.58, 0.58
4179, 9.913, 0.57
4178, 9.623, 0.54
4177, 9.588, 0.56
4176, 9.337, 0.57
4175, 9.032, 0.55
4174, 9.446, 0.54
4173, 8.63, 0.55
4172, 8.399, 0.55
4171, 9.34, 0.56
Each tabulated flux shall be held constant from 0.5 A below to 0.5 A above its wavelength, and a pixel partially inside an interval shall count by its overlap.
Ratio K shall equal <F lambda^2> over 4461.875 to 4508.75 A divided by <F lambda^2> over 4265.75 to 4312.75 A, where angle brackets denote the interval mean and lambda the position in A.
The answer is 1.52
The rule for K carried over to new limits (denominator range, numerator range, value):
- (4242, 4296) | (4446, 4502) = 1.33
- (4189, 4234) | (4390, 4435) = 1.17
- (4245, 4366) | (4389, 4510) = 1.26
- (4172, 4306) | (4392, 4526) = 1.31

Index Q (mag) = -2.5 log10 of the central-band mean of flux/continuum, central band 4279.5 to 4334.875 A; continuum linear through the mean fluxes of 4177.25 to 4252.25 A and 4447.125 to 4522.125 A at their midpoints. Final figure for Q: 0.18 mag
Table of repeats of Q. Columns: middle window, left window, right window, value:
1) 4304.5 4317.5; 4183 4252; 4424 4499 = 0.26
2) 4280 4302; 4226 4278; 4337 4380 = 0.14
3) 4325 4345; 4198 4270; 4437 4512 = 0.08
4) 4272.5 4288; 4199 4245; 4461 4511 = 0.10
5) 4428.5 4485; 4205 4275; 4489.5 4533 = 0.01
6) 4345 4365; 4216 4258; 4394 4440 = -0.04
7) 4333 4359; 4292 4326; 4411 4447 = -0.09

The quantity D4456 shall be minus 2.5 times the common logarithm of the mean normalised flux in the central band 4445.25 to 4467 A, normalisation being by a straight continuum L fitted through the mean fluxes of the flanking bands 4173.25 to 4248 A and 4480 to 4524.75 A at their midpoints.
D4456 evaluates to 0.06 mag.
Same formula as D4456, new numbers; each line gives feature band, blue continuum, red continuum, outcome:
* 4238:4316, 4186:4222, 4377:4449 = 0.17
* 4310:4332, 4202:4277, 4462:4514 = 0.06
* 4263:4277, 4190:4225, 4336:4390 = 0.11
